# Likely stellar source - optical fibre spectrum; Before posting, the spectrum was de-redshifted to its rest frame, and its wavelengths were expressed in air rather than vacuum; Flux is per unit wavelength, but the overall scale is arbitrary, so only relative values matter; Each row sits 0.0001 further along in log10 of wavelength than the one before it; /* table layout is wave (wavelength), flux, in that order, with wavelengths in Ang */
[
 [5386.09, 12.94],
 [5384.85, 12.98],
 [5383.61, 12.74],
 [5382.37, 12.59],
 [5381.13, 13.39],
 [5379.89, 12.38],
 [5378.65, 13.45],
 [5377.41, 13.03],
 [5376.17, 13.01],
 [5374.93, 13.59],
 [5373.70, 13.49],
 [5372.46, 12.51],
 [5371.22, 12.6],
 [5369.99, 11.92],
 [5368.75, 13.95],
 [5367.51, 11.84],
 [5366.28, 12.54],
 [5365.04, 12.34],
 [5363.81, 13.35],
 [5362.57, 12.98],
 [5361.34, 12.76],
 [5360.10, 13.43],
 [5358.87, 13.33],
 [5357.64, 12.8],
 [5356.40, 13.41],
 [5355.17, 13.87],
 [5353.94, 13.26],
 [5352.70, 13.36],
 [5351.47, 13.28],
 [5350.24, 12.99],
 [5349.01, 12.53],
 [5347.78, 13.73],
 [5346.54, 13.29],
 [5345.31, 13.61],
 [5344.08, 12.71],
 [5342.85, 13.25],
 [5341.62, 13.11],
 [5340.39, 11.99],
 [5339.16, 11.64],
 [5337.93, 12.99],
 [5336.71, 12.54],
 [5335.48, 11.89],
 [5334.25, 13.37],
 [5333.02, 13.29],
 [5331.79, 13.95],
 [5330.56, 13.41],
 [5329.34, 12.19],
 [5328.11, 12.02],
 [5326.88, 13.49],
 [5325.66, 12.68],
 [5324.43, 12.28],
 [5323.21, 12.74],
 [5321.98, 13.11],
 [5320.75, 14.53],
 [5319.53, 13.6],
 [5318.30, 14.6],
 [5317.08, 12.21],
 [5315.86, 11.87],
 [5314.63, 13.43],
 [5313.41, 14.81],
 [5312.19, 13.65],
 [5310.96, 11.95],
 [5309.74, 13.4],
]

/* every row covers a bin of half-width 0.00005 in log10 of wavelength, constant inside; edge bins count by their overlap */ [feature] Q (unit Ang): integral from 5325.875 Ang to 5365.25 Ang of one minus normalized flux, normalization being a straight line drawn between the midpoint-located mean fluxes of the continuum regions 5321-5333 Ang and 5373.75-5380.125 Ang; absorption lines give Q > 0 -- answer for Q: 0.1 Ang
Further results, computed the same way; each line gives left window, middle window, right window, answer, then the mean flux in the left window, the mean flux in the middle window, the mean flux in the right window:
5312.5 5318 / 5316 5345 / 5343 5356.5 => 0.7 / 13.2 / 12.9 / 13.3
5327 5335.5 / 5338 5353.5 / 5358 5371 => -0.1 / 13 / 13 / 12.8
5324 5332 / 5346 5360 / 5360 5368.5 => -0.5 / 12.8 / 13.3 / 12.8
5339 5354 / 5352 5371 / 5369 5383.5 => -0.1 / 13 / 13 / 12.9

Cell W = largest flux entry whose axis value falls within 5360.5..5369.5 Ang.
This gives 13.95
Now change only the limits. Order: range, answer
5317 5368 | 14.6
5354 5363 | 13.87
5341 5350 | 13.73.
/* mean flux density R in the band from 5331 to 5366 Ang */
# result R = 13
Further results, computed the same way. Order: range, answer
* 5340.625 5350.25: 13.1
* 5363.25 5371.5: 12.7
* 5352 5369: 13.1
